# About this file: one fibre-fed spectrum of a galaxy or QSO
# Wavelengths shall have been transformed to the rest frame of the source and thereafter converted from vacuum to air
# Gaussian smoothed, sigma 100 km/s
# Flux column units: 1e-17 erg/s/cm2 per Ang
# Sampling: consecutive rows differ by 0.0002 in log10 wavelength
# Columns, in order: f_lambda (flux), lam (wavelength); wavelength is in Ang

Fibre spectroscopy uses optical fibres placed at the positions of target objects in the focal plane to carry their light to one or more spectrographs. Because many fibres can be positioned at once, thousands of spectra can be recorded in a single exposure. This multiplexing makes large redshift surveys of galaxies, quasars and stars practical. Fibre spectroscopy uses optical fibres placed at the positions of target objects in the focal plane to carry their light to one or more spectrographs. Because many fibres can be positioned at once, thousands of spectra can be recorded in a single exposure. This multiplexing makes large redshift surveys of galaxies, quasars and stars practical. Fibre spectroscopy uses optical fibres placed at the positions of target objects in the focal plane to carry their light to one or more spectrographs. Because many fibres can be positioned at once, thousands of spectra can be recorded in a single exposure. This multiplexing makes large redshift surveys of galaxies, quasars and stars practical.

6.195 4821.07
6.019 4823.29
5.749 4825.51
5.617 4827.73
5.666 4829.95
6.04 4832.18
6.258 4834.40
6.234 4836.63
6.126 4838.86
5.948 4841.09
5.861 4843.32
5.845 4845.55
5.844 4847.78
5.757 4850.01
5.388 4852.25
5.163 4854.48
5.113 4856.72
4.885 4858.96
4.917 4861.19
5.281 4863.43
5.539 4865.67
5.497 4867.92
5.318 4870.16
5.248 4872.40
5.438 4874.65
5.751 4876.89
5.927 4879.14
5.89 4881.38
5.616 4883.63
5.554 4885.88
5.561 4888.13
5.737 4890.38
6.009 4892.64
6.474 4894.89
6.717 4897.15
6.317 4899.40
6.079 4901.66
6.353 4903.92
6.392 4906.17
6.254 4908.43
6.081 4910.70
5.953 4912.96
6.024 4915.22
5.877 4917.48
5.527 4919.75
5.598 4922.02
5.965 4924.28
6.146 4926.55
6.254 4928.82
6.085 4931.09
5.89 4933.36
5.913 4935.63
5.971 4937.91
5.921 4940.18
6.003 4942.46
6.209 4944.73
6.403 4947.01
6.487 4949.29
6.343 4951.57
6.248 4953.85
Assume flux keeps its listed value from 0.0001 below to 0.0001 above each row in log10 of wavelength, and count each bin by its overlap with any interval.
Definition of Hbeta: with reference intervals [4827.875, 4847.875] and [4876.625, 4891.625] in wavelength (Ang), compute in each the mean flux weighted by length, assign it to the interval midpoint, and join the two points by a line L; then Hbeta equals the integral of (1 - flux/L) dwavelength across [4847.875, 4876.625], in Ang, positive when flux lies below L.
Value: 2.5 Ang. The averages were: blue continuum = 5.97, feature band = 5.33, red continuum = 5.72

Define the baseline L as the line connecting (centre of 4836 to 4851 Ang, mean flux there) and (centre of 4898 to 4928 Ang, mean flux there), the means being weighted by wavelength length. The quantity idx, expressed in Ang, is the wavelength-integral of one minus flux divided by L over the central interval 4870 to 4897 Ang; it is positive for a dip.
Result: 1.1 Ang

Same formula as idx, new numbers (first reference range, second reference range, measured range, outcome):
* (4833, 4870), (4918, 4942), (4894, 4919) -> -1.7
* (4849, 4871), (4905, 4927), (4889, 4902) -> -1.1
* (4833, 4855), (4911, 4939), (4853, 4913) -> 1.7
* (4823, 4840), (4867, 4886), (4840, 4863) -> 1.3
